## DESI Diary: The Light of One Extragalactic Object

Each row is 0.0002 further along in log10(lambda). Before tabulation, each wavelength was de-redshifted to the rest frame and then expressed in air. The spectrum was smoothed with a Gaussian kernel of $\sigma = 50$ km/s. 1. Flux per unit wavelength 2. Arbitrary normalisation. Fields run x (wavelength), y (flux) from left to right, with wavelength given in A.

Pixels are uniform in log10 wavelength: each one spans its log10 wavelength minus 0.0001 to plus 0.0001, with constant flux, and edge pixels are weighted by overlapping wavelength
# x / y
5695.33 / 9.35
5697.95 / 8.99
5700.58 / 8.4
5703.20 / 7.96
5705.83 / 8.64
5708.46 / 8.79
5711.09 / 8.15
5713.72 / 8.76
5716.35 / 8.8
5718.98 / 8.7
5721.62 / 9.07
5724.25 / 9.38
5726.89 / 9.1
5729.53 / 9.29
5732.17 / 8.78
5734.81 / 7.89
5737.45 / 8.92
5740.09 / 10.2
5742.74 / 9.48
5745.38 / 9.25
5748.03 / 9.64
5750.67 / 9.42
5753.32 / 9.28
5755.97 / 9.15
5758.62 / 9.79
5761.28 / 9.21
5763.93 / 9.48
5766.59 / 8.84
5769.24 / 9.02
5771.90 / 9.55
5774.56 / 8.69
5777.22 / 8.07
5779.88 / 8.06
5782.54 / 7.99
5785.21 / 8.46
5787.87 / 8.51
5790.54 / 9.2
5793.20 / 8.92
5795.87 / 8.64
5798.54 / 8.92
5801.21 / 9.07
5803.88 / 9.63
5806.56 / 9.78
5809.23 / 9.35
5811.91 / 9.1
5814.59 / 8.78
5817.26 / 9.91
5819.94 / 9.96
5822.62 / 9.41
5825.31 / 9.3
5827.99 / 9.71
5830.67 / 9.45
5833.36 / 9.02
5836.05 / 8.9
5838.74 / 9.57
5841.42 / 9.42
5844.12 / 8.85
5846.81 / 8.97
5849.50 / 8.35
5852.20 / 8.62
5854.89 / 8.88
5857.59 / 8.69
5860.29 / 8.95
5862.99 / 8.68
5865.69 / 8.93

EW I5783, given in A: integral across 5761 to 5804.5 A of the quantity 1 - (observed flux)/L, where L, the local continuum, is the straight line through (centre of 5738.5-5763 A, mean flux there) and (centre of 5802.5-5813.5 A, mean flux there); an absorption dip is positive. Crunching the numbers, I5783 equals 3.0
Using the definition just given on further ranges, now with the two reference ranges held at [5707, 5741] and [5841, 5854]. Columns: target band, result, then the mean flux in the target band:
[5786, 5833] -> -2.3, 9.26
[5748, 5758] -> -0.6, 9.37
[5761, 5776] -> -0.4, 9.12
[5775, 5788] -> 0.9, 8.22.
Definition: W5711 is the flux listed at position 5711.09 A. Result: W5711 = 8.15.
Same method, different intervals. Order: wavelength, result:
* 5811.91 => 9.1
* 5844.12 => 8.85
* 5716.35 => 8.8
